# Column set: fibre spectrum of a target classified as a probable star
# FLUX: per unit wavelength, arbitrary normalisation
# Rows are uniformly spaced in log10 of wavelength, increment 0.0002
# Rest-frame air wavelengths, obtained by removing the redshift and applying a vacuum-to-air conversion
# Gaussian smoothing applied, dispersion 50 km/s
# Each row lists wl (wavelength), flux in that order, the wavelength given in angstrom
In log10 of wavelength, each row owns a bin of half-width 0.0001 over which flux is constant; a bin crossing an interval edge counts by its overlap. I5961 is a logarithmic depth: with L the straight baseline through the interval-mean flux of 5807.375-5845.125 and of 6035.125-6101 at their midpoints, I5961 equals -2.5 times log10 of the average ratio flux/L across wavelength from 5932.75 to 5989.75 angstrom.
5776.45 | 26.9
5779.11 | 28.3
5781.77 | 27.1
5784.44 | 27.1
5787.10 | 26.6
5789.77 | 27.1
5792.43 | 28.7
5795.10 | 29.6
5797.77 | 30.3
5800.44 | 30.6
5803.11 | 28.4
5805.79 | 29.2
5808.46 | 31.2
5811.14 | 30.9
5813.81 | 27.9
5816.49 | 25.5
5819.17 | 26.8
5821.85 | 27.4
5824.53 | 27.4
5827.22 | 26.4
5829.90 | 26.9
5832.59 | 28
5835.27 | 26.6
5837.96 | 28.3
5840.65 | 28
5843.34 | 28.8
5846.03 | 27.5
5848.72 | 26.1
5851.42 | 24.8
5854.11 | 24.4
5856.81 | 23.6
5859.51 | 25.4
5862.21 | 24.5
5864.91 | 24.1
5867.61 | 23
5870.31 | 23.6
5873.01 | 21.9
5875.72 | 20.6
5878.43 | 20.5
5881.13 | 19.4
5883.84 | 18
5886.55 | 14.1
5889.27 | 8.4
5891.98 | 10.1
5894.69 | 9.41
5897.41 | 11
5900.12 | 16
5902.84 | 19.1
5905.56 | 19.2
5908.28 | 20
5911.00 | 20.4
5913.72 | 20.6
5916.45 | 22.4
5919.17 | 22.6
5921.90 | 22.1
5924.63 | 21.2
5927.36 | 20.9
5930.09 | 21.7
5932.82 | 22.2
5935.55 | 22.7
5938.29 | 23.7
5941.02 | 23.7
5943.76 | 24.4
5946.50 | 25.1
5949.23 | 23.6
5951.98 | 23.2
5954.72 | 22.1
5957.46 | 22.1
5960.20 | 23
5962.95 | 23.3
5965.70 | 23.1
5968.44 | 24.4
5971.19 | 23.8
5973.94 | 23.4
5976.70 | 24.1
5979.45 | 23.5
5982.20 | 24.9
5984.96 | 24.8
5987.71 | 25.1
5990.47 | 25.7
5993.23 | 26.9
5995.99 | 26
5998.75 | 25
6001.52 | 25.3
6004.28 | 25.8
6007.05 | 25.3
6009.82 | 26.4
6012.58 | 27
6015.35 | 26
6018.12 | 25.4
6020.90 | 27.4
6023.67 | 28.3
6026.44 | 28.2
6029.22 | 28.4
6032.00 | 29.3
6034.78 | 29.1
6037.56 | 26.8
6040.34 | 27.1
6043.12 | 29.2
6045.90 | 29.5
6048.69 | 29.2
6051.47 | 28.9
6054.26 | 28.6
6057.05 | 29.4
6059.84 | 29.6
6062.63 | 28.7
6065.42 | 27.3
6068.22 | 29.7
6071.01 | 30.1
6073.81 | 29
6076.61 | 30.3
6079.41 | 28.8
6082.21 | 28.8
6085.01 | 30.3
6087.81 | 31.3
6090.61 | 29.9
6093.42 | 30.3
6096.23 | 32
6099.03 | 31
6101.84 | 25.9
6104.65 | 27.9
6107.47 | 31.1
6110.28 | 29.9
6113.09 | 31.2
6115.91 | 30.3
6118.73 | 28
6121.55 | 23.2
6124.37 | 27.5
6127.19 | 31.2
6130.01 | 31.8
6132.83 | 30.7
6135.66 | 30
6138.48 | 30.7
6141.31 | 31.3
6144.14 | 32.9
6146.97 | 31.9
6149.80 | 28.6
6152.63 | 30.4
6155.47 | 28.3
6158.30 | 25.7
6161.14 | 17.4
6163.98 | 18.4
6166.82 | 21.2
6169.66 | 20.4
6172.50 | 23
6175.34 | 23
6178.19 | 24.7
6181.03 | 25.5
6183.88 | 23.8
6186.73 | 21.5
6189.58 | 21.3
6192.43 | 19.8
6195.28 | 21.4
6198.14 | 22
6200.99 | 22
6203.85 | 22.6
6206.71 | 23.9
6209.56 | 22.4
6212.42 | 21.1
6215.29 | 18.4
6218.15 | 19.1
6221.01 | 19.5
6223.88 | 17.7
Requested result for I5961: 0.21 mag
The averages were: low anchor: 27.8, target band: 23.7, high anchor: 29.4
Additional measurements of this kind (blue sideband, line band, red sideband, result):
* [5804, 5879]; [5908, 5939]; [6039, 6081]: 0.24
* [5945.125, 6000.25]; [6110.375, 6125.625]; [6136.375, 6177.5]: -0.11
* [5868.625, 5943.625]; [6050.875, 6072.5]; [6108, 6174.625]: -0.17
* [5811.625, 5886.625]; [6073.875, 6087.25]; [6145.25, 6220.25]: -0.25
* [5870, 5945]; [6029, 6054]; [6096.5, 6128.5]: -0.12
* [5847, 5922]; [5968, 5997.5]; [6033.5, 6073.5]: 0.01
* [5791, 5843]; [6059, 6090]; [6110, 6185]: -0.08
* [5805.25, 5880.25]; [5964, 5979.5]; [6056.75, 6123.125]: 0.17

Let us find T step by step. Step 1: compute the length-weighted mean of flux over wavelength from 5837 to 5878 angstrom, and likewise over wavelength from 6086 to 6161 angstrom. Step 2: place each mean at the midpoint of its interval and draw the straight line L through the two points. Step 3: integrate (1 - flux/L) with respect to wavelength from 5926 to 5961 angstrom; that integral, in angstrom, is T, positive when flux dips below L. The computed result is 4.5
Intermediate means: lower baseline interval 24.8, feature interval 23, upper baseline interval 29.5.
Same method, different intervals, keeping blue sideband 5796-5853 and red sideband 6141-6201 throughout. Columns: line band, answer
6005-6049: -3.14 angstrom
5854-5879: 3.93 angstrom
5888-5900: 7.42 angstrom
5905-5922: 3.74 angstrom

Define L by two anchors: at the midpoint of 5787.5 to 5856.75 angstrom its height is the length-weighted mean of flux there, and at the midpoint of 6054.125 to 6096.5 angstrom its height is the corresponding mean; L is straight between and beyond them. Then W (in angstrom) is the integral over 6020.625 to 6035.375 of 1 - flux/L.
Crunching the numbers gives 0.4 angstrom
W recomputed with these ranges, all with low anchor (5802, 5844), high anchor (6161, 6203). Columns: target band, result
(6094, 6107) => -3.5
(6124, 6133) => -3.1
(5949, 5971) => 2.2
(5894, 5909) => 6.0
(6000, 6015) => -0.7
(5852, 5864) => 1.3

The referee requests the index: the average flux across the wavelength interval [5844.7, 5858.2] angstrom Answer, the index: 25.3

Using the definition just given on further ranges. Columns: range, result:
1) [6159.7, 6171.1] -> 19.4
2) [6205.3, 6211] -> 23.2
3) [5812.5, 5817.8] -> 26.7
